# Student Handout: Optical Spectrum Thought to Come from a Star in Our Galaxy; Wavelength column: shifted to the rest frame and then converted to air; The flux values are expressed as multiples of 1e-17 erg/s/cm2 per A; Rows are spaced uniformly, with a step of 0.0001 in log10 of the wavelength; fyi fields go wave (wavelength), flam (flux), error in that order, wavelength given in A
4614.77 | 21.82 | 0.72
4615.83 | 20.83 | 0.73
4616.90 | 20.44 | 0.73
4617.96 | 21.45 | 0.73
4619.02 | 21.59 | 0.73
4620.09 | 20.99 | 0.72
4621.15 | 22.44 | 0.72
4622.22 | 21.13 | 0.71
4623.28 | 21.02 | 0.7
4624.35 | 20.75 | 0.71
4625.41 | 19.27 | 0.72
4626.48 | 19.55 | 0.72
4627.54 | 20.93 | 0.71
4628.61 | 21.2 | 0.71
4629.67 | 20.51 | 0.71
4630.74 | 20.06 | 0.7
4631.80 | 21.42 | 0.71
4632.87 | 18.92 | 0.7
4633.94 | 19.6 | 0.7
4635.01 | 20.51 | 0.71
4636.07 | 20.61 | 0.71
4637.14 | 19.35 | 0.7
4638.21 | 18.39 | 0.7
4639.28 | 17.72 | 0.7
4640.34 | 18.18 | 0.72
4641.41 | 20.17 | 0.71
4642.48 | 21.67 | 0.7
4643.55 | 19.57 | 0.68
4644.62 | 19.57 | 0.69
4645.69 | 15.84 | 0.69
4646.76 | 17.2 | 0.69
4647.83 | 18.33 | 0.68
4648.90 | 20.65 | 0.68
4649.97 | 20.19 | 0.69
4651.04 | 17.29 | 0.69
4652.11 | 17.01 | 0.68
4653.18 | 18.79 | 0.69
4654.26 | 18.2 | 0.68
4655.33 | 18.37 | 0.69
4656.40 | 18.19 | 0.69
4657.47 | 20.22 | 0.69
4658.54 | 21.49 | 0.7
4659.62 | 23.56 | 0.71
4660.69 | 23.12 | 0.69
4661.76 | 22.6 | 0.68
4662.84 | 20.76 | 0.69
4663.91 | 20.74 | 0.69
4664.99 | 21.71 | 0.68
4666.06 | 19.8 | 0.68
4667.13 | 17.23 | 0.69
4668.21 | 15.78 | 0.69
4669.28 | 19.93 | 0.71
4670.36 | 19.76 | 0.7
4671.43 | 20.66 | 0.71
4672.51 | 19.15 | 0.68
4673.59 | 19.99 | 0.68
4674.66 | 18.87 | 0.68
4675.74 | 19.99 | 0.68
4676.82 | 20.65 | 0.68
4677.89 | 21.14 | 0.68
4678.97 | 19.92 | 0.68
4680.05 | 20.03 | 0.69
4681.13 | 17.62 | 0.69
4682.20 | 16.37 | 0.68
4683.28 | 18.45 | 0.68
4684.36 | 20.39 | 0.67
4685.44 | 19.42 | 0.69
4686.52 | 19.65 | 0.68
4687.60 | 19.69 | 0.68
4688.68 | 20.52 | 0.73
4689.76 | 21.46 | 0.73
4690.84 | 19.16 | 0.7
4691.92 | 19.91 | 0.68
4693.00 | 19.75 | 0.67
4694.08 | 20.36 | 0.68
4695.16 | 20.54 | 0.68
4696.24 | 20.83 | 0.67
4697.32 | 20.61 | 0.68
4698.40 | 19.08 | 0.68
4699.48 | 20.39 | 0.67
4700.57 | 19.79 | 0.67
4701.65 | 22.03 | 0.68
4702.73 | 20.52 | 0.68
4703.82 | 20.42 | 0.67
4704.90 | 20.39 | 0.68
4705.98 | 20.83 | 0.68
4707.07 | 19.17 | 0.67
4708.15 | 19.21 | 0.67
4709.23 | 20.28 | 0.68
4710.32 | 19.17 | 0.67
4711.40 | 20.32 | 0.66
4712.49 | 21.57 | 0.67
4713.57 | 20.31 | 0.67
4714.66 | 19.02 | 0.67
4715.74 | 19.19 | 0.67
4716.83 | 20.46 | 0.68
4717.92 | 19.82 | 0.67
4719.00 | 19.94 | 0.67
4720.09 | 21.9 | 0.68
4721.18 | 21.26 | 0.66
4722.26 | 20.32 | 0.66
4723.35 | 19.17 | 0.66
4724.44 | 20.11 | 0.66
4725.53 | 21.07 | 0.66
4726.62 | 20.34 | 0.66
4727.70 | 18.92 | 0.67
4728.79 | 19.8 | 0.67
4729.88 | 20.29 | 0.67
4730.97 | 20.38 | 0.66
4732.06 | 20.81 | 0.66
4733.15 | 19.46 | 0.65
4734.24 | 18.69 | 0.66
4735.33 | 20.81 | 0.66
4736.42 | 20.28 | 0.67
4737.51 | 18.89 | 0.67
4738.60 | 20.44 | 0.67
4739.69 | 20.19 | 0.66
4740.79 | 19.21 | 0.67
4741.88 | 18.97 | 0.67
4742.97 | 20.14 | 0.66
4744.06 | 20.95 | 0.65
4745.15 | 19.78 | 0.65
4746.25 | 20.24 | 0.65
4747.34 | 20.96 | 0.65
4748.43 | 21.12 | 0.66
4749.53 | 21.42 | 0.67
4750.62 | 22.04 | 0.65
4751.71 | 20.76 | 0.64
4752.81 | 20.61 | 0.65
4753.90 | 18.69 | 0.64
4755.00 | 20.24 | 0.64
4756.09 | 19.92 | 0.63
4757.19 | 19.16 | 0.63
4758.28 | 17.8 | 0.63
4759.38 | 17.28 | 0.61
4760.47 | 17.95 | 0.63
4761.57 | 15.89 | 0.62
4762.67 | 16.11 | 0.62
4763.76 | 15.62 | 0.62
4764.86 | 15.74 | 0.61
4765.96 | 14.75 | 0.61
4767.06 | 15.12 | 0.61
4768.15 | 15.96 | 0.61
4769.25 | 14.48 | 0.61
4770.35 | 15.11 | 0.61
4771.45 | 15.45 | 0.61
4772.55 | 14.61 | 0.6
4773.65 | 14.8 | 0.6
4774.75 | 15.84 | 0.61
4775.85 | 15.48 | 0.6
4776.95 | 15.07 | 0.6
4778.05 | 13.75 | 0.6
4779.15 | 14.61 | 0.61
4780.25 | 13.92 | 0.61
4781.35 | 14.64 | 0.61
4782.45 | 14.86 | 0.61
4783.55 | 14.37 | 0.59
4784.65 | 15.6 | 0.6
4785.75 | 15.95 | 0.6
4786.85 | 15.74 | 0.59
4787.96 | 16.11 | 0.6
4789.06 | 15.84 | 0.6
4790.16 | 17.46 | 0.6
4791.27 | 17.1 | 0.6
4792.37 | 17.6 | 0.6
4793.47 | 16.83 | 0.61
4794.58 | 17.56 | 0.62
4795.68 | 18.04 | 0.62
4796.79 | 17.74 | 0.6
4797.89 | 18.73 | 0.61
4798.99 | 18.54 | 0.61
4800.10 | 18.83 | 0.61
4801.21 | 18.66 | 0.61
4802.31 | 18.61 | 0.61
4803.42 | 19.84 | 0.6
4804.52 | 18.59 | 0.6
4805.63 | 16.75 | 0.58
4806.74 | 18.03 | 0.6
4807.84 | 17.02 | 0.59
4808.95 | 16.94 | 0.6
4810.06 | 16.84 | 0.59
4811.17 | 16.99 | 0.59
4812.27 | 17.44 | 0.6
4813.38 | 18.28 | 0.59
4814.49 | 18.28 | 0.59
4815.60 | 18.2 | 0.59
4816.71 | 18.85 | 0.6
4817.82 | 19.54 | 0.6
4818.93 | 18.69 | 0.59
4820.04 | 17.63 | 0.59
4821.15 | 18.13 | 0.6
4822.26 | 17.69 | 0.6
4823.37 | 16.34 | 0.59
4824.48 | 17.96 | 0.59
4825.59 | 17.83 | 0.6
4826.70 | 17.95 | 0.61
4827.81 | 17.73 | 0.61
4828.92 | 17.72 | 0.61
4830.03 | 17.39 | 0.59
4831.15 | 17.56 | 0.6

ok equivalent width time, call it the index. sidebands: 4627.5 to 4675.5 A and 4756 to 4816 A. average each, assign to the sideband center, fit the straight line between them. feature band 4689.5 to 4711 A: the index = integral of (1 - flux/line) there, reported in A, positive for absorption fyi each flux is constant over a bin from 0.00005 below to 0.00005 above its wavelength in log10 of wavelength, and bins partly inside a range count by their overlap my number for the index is -1.9 A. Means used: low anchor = 19.6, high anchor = 16.6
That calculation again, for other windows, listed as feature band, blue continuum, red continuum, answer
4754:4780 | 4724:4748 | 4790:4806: 4.0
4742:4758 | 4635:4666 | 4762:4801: -3.3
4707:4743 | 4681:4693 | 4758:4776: -4.8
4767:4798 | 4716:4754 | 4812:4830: 5.2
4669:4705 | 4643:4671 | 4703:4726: -0.1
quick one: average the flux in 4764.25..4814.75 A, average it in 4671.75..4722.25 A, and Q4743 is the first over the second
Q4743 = 0.82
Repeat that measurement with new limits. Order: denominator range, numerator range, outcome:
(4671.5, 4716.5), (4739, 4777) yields 0.90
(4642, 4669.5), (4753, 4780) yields 0.83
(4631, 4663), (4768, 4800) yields 0.82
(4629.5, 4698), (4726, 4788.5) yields 0.91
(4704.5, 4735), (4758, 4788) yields 0.77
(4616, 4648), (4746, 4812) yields 0.86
